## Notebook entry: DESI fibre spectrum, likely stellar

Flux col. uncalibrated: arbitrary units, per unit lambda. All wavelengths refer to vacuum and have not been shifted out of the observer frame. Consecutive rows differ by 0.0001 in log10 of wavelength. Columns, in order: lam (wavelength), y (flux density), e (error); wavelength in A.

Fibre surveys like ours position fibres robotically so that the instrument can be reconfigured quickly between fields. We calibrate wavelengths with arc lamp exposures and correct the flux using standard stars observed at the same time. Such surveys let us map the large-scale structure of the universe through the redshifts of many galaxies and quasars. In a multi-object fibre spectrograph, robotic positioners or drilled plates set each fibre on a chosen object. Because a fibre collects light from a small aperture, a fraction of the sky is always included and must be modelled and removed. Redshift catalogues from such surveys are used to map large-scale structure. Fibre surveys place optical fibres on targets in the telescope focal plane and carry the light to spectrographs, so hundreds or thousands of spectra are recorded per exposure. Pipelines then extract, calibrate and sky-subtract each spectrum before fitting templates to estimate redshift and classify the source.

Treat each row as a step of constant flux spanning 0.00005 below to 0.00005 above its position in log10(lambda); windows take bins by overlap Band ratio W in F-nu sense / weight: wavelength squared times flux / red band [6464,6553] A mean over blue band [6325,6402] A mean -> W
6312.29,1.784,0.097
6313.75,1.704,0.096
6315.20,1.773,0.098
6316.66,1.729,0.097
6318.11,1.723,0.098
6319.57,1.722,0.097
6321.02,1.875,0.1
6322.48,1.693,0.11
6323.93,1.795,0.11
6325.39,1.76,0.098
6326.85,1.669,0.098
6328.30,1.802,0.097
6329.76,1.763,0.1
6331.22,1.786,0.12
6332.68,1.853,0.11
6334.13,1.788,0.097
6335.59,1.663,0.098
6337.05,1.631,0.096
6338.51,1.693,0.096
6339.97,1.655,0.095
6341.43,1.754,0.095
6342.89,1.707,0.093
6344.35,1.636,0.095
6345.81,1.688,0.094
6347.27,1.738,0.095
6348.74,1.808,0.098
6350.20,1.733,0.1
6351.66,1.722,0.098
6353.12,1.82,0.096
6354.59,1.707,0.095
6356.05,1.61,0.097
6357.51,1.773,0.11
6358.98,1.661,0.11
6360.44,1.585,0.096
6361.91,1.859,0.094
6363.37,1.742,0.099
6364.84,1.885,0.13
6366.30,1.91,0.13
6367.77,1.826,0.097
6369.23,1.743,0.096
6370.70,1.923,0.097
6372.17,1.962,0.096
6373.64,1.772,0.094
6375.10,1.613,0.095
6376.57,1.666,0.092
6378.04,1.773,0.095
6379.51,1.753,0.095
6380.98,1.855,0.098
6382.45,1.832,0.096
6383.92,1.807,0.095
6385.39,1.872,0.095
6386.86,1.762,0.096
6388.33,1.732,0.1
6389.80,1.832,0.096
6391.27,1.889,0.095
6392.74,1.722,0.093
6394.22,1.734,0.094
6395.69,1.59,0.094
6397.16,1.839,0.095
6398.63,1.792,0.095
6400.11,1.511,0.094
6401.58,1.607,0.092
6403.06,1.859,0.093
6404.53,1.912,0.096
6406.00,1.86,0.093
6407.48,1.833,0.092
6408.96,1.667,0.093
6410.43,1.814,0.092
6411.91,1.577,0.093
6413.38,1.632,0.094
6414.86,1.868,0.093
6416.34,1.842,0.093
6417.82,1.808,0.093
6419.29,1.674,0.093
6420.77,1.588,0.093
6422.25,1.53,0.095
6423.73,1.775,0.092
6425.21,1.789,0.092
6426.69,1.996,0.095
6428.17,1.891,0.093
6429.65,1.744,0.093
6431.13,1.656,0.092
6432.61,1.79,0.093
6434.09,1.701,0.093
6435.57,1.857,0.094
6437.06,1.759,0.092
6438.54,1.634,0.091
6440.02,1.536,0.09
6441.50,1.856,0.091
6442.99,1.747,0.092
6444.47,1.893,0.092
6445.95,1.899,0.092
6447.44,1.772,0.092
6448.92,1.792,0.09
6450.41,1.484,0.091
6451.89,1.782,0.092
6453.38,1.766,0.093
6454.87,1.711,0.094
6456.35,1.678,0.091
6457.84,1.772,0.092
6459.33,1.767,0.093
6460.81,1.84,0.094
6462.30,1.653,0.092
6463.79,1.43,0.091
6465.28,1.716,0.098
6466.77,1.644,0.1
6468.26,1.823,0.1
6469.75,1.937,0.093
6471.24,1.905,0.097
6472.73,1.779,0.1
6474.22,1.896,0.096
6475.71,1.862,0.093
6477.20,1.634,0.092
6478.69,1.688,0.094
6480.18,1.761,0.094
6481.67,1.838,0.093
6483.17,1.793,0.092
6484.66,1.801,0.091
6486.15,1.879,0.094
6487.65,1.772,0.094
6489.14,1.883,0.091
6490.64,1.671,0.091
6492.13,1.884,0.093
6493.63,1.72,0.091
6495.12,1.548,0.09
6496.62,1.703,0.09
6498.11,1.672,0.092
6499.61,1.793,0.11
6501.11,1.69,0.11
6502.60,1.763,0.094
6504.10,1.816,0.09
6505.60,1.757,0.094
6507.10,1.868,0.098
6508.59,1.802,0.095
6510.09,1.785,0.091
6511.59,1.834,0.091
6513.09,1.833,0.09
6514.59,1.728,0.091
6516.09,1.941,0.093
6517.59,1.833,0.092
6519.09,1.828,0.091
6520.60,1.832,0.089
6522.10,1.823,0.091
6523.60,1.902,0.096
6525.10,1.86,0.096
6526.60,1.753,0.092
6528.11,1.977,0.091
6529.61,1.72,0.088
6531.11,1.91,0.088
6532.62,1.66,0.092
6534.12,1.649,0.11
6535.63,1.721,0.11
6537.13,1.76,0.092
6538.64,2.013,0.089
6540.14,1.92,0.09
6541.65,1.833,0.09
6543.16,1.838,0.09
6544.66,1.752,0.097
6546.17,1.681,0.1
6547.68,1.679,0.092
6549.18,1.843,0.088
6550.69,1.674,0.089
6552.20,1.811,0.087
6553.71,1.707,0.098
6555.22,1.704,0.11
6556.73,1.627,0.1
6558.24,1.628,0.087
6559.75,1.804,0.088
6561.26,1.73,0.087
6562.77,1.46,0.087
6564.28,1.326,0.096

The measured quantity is 1.1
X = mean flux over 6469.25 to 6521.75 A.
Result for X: 1.79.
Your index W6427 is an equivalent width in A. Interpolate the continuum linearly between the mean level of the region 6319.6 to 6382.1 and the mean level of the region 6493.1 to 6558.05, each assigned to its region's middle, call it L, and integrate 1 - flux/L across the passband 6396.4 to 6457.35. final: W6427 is 0.5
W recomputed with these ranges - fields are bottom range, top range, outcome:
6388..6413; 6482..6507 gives 1.04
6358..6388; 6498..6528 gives 1.06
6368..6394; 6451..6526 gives 1.02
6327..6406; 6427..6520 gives 1.04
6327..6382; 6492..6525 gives 1.07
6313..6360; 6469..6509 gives 1.08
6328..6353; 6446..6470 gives 1.03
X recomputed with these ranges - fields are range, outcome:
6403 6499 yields 1.76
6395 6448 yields 1.75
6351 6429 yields 1.77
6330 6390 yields 1.76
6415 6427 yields 1.75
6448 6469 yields 1.7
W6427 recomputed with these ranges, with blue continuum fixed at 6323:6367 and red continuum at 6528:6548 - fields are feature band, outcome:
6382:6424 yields 0.1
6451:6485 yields 0.3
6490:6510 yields 0.4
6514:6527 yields -0.4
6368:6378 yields -0.2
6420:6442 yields 0.3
